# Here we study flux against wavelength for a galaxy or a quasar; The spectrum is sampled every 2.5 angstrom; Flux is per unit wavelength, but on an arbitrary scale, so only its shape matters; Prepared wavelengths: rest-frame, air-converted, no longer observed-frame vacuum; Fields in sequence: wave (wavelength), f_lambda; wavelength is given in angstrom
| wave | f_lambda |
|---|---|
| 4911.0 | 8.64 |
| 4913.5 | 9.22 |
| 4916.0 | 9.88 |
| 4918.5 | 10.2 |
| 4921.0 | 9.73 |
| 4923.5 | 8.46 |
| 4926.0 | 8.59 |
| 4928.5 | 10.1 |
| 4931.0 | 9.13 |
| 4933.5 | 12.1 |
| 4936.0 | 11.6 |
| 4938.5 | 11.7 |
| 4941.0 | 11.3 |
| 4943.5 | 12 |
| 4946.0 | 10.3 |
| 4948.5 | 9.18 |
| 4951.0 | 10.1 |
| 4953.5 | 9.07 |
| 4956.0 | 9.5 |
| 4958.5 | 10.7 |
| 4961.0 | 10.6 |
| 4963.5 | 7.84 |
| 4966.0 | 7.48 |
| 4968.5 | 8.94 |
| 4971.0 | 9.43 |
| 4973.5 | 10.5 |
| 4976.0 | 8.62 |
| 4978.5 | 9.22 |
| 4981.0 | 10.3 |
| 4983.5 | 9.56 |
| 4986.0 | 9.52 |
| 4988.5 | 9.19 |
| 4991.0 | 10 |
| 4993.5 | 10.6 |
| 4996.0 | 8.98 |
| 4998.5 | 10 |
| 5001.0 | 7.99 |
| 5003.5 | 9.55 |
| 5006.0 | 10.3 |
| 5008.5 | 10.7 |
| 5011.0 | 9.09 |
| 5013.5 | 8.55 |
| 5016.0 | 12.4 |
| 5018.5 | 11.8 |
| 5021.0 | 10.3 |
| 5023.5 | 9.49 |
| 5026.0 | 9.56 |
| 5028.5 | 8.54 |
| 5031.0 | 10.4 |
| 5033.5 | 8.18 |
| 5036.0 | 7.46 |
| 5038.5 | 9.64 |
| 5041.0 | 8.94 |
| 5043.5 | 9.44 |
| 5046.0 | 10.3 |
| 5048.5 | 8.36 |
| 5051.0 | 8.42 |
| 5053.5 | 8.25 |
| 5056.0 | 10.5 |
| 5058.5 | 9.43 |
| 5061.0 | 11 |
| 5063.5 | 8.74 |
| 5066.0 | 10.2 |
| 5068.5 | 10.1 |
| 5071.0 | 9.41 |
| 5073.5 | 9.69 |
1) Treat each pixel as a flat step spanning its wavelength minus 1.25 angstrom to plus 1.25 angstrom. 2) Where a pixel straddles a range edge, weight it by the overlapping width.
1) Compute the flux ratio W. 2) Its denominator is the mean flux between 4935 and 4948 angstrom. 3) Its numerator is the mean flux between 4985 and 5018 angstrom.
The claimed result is 0.87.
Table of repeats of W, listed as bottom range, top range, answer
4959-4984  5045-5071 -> 1.03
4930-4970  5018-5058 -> 0.92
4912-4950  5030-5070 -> 0.91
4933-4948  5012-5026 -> 0.92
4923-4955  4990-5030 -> 0.96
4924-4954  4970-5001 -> 0.92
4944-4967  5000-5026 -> 1.05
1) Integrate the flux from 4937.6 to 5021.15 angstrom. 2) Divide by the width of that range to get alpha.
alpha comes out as 9.85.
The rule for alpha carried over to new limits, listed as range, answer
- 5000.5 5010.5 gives 9.72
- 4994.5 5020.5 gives 9.95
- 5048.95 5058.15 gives 9.03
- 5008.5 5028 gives 10.1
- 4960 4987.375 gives 9.26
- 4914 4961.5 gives 10.2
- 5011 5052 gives 9.48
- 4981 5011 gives 9.67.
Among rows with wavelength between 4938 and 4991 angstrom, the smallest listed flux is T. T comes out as 7.48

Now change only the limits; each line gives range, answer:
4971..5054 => 7.46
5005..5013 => 9.09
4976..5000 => 8.62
